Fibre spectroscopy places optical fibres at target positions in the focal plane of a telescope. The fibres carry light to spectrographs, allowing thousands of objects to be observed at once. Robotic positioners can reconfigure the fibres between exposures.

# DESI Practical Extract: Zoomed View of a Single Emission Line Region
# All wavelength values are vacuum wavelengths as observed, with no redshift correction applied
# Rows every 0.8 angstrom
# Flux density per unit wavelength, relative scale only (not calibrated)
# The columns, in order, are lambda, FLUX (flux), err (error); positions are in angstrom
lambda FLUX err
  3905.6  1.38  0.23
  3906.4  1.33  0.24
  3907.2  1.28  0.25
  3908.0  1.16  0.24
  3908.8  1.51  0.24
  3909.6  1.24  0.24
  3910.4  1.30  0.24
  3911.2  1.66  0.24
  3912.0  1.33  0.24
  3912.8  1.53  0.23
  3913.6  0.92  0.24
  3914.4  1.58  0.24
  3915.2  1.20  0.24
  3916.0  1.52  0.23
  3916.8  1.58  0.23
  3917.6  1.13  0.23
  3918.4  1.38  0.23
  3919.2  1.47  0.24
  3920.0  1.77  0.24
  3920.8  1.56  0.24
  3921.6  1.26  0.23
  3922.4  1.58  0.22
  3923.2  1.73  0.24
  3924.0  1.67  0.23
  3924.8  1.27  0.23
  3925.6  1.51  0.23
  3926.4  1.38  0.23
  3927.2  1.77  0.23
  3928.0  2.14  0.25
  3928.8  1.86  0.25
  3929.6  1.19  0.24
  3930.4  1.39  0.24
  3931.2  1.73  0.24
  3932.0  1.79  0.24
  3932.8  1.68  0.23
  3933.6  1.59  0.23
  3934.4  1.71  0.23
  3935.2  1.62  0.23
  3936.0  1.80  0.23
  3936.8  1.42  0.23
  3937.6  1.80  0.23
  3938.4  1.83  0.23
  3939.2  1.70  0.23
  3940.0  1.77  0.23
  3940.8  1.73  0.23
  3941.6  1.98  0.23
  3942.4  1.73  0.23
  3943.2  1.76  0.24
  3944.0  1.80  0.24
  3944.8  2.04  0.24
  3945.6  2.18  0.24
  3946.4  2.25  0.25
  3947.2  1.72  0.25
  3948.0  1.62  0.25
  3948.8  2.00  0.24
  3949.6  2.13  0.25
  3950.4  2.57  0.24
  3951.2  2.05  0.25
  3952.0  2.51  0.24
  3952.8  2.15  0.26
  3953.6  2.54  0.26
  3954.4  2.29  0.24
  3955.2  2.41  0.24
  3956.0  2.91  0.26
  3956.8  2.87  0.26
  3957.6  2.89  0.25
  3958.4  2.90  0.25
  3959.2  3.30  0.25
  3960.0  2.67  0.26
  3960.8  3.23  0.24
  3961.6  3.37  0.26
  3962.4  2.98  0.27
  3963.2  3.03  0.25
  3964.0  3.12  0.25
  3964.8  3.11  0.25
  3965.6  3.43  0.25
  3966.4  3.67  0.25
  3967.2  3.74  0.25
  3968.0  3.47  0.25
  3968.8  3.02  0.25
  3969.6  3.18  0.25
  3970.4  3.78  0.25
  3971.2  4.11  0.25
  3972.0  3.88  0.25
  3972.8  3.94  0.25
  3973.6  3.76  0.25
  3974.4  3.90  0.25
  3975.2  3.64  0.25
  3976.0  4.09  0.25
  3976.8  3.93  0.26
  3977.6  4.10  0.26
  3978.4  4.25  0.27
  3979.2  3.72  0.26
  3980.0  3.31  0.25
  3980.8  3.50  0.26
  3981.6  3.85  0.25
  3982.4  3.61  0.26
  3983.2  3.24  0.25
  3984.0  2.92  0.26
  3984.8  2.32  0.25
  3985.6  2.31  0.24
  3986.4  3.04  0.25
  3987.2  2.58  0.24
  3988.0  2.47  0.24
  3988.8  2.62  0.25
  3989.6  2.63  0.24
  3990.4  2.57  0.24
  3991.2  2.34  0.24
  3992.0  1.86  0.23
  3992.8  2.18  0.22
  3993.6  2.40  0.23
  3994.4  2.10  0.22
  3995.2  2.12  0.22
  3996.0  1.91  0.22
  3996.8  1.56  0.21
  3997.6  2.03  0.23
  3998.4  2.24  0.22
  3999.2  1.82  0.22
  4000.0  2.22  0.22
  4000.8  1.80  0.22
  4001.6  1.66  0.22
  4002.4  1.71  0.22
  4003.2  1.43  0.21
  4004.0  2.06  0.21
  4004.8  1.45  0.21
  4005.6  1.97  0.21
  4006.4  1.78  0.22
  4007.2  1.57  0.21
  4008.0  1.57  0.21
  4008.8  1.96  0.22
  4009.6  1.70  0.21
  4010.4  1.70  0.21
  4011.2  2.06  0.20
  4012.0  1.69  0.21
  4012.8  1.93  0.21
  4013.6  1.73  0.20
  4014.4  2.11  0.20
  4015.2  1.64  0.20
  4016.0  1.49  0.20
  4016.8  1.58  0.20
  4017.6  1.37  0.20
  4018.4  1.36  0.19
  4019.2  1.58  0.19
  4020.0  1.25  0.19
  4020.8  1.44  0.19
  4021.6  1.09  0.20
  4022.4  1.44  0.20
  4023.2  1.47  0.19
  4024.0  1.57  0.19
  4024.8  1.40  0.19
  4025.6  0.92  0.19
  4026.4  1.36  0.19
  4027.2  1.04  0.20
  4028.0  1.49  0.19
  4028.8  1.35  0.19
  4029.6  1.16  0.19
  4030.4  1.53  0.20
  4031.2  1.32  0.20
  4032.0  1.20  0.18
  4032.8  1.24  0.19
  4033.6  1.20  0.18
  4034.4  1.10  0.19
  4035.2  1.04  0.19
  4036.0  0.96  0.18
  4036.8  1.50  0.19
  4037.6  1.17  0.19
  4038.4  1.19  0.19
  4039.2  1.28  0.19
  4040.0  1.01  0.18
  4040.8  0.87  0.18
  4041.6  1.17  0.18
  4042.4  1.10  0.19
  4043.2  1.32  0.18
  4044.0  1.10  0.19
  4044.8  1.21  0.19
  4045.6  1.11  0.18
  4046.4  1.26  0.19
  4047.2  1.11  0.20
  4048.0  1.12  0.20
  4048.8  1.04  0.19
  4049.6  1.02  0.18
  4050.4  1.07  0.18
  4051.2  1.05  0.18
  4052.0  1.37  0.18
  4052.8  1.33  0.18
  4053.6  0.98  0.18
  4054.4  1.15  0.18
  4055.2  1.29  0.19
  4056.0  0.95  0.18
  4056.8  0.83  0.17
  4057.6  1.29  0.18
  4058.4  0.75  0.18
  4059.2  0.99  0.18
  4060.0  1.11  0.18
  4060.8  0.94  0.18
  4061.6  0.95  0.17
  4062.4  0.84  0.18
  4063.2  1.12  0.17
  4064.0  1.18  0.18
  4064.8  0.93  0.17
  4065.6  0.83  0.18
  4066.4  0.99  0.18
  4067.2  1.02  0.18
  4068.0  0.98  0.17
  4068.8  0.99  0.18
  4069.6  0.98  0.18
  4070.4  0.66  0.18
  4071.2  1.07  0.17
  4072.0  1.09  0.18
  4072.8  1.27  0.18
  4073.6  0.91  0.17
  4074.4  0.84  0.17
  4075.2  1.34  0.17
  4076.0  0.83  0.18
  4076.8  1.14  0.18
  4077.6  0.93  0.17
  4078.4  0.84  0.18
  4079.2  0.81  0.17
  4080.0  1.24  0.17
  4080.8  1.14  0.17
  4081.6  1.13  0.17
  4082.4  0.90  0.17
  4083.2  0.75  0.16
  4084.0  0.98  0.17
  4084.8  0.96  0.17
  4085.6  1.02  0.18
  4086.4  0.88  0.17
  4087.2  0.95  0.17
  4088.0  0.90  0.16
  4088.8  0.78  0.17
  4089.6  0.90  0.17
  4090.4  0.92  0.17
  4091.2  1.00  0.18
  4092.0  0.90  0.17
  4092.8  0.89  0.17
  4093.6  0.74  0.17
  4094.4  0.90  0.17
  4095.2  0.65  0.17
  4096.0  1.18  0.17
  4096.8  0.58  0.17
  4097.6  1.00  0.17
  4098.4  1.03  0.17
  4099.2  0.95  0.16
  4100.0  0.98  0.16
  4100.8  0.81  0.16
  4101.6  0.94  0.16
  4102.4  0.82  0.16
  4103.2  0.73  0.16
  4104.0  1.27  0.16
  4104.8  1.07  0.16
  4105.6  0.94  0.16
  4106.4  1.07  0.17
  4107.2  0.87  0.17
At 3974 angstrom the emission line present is C IV 1549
